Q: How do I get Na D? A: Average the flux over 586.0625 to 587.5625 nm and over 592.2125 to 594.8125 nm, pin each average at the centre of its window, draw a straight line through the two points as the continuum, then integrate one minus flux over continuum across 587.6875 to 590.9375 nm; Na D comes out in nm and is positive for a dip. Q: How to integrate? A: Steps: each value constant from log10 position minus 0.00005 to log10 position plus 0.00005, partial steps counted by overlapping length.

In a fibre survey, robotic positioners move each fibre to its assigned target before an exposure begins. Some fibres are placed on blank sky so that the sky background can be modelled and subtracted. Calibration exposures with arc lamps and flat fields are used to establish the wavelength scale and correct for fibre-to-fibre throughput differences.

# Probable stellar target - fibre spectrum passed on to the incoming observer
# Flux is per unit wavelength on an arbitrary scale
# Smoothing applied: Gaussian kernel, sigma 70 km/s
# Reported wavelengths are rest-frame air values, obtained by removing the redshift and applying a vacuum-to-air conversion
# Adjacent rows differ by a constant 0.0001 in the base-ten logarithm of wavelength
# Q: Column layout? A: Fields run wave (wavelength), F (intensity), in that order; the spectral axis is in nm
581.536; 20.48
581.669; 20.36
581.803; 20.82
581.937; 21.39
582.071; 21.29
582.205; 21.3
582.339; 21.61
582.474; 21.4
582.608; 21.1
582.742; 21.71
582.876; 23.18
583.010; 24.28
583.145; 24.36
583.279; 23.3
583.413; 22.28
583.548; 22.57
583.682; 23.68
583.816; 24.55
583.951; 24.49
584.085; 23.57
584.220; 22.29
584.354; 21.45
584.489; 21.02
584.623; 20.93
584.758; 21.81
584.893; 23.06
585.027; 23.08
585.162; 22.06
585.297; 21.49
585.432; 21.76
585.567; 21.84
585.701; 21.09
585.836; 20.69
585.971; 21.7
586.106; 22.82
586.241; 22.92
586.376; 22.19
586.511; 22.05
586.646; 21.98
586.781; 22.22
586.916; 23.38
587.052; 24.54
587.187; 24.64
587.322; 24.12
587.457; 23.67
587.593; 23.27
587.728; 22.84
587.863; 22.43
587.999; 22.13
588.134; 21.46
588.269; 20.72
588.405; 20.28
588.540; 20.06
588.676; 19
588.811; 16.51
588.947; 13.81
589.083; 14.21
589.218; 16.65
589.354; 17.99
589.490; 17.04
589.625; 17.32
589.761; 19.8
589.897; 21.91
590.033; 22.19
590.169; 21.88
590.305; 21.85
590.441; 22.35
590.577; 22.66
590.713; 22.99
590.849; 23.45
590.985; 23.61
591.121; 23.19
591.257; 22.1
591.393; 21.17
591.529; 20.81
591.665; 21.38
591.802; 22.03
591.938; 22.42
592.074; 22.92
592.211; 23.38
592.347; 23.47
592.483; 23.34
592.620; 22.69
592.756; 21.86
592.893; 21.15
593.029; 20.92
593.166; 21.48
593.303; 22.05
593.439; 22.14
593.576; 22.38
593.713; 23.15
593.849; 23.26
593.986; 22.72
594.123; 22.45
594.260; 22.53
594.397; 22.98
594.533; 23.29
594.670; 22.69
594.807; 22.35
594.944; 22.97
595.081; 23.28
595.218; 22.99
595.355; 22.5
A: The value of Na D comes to 0.402 nm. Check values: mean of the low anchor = 23.1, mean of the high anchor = 22.5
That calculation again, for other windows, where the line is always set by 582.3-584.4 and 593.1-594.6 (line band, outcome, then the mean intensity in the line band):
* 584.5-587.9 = 0.05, 22.5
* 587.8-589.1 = 0.20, 19.2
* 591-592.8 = 0.02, 22.4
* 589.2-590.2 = 0.15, 19.4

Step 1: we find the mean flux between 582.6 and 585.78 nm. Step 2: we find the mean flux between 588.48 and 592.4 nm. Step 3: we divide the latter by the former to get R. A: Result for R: 0.9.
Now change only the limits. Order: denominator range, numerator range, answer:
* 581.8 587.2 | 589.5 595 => 0.99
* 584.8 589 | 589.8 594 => 1.03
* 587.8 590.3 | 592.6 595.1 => 1.16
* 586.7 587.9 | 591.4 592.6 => 0.95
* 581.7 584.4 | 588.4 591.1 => 0.88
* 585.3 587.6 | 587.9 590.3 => 0.85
